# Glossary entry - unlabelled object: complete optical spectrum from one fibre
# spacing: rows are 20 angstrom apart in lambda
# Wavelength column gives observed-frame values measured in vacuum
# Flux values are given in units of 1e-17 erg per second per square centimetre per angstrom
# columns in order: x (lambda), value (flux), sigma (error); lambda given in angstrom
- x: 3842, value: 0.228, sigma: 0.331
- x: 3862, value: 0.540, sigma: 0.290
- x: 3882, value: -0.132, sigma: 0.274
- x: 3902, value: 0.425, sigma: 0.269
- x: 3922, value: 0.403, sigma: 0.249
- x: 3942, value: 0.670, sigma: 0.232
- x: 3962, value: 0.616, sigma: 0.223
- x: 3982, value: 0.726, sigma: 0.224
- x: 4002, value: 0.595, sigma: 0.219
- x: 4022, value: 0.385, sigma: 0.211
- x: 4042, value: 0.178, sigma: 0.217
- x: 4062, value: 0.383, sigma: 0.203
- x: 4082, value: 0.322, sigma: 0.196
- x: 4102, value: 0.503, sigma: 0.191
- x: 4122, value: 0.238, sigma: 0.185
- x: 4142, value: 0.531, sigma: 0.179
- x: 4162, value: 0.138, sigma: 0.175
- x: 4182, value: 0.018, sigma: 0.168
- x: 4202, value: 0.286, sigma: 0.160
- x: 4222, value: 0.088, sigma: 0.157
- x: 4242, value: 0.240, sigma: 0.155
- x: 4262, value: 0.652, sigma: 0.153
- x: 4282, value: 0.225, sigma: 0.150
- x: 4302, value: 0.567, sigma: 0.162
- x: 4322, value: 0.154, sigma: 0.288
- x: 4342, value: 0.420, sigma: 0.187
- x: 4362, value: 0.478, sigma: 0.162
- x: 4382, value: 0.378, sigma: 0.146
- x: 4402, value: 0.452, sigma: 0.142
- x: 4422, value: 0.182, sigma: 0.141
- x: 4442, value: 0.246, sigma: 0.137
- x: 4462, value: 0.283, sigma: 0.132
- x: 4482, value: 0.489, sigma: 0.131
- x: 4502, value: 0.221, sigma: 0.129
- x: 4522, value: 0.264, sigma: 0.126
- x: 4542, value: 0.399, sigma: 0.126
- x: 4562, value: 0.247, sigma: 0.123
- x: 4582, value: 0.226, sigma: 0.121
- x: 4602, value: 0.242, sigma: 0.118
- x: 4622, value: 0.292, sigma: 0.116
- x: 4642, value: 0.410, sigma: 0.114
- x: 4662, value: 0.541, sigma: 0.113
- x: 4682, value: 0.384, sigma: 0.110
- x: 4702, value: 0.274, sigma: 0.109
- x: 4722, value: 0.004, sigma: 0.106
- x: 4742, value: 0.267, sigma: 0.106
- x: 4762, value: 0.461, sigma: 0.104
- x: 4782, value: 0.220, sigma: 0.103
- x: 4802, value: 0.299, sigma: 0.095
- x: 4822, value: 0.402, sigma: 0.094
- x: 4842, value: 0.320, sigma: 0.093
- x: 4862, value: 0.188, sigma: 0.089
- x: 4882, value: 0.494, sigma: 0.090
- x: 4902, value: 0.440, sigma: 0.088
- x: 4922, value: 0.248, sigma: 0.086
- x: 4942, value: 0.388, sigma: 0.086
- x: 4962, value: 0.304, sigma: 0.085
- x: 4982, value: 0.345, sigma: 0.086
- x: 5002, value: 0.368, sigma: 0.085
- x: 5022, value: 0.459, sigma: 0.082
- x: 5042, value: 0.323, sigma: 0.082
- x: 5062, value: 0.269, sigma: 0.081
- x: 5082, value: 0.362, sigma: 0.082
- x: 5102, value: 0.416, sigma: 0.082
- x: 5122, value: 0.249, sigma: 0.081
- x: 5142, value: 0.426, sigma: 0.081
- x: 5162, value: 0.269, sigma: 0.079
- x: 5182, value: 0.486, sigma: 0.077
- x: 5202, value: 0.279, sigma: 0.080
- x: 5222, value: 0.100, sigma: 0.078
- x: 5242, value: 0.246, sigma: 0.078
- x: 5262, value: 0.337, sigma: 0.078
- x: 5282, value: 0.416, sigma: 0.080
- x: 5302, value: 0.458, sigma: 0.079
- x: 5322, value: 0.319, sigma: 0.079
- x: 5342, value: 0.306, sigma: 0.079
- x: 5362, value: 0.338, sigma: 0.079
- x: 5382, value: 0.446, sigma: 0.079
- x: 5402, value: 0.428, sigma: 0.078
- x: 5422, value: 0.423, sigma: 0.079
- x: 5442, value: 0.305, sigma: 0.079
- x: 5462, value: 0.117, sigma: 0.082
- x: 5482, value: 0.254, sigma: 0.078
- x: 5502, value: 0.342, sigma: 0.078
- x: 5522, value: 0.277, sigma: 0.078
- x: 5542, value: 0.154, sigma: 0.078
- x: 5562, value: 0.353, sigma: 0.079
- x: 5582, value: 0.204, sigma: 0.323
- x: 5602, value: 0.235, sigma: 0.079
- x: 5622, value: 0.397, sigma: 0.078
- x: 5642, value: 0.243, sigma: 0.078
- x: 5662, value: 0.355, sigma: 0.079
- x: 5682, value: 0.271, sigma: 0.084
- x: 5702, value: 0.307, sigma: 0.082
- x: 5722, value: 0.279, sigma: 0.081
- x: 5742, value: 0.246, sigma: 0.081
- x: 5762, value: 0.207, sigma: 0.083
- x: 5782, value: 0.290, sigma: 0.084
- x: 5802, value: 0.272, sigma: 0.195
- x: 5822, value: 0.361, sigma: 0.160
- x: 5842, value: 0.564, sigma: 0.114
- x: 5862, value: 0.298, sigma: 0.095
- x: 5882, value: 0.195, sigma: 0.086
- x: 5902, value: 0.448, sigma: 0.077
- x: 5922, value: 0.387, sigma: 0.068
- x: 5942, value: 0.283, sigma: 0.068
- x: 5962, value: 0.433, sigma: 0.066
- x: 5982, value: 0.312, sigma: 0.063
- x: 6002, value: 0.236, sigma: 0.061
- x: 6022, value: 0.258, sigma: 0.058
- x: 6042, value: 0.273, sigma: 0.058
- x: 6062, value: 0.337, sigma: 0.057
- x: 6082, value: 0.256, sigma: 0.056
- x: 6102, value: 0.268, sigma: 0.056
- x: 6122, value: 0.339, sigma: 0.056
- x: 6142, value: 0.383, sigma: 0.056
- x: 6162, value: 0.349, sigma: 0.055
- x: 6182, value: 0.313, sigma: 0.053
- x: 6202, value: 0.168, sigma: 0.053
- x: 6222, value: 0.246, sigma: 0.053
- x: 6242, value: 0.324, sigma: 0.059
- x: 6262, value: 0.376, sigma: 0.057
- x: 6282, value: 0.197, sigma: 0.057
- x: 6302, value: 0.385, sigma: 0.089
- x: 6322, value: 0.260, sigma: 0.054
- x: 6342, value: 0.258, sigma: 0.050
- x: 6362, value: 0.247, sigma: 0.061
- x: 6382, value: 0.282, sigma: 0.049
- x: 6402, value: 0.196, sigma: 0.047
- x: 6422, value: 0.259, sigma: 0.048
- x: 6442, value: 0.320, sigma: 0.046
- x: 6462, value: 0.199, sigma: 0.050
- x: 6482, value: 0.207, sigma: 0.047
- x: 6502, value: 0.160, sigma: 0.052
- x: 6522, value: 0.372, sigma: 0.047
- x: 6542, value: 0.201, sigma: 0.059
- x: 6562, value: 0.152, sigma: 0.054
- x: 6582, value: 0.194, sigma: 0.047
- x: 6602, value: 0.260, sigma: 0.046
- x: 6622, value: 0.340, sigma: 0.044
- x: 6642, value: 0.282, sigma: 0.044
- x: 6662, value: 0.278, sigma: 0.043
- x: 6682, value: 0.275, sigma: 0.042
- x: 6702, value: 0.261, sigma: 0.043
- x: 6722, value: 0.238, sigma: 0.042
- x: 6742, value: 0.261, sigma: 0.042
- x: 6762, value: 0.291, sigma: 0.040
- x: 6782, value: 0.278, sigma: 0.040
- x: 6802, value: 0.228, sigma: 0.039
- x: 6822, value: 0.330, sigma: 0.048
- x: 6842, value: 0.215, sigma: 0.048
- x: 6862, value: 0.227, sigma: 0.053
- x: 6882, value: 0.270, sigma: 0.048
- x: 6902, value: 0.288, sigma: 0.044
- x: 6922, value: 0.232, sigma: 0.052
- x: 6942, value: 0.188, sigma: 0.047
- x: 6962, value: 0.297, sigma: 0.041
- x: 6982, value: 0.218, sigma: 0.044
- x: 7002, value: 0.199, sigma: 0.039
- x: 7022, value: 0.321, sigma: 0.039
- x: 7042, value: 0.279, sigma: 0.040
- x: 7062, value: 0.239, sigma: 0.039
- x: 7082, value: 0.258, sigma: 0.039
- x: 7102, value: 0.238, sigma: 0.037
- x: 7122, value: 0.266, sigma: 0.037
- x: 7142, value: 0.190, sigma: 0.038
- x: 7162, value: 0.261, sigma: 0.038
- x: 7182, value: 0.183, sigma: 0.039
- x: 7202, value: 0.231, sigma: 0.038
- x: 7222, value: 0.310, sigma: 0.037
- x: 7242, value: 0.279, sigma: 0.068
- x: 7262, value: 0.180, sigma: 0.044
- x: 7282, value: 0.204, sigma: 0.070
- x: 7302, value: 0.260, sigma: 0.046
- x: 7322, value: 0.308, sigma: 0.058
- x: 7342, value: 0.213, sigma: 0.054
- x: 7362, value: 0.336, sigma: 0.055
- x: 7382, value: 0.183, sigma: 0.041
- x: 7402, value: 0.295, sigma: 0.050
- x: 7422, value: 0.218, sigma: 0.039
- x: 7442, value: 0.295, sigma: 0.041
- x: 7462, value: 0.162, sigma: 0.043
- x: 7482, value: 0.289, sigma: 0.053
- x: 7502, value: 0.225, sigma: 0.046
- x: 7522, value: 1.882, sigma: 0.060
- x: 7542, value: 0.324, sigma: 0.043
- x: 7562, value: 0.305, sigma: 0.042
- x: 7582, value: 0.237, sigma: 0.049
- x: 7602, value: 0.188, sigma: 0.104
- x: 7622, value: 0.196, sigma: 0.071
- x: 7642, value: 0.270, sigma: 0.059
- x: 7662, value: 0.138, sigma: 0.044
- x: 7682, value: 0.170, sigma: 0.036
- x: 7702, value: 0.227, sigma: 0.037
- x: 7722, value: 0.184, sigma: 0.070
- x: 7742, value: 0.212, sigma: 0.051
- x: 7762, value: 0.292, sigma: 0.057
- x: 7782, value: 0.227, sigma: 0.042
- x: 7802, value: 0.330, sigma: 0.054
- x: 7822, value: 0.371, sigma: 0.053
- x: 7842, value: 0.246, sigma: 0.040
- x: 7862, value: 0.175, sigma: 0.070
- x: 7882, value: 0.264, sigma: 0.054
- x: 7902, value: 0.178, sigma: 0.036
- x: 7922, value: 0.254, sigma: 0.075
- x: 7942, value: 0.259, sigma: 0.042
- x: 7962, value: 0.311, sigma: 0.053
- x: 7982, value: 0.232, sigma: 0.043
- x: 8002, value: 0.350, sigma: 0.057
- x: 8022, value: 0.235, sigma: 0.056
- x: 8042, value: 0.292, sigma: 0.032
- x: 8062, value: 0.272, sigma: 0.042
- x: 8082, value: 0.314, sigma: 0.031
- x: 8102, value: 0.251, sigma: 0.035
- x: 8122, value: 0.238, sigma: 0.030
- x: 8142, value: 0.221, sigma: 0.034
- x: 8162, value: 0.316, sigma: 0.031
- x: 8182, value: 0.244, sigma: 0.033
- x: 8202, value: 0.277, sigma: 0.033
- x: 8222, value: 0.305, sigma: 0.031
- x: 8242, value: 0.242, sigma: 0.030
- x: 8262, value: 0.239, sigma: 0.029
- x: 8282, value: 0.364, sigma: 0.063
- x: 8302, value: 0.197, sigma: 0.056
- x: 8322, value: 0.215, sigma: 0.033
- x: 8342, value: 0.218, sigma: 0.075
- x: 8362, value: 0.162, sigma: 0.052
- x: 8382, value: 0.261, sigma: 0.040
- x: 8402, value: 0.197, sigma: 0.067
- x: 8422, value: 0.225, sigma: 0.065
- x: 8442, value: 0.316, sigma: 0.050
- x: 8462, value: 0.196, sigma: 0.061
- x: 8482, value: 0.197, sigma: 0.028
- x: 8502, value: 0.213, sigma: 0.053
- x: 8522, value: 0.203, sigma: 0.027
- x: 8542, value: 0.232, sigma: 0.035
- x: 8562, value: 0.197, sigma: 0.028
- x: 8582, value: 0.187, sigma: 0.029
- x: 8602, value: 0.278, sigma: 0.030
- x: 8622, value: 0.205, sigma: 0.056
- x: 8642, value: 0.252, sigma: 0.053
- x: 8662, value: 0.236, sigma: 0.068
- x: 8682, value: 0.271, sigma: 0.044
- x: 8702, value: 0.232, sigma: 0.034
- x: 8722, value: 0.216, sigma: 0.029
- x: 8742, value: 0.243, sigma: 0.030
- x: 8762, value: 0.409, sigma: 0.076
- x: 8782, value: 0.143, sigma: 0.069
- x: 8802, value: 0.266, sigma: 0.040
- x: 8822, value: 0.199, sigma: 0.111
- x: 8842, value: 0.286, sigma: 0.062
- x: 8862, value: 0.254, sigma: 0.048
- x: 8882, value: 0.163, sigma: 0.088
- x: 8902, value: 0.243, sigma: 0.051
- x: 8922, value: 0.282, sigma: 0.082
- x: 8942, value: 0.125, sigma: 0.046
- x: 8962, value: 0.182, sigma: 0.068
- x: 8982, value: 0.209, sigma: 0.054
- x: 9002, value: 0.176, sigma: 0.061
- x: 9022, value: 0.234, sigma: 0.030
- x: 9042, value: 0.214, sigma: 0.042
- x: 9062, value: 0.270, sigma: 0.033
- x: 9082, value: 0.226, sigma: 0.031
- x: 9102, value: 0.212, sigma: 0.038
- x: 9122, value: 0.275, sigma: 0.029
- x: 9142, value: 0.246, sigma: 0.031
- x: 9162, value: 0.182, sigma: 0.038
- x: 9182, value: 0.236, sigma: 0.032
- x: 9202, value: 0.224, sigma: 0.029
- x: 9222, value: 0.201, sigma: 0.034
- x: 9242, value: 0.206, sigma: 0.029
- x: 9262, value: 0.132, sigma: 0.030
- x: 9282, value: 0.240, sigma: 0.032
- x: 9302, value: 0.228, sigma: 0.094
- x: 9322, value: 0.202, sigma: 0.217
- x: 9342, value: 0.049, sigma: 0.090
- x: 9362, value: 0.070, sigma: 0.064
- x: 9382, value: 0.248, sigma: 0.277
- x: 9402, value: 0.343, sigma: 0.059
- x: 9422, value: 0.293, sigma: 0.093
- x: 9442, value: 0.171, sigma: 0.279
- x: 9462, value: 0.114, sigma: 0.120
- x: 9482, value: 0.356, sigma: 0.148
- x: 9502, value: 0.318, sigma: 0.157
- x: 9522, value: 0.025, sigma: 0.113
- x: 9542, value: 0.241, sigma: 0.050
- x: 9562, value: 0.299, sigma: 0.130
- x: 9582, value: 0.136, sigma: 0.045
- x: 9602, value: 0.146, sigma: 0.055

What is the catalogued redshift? 1.018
